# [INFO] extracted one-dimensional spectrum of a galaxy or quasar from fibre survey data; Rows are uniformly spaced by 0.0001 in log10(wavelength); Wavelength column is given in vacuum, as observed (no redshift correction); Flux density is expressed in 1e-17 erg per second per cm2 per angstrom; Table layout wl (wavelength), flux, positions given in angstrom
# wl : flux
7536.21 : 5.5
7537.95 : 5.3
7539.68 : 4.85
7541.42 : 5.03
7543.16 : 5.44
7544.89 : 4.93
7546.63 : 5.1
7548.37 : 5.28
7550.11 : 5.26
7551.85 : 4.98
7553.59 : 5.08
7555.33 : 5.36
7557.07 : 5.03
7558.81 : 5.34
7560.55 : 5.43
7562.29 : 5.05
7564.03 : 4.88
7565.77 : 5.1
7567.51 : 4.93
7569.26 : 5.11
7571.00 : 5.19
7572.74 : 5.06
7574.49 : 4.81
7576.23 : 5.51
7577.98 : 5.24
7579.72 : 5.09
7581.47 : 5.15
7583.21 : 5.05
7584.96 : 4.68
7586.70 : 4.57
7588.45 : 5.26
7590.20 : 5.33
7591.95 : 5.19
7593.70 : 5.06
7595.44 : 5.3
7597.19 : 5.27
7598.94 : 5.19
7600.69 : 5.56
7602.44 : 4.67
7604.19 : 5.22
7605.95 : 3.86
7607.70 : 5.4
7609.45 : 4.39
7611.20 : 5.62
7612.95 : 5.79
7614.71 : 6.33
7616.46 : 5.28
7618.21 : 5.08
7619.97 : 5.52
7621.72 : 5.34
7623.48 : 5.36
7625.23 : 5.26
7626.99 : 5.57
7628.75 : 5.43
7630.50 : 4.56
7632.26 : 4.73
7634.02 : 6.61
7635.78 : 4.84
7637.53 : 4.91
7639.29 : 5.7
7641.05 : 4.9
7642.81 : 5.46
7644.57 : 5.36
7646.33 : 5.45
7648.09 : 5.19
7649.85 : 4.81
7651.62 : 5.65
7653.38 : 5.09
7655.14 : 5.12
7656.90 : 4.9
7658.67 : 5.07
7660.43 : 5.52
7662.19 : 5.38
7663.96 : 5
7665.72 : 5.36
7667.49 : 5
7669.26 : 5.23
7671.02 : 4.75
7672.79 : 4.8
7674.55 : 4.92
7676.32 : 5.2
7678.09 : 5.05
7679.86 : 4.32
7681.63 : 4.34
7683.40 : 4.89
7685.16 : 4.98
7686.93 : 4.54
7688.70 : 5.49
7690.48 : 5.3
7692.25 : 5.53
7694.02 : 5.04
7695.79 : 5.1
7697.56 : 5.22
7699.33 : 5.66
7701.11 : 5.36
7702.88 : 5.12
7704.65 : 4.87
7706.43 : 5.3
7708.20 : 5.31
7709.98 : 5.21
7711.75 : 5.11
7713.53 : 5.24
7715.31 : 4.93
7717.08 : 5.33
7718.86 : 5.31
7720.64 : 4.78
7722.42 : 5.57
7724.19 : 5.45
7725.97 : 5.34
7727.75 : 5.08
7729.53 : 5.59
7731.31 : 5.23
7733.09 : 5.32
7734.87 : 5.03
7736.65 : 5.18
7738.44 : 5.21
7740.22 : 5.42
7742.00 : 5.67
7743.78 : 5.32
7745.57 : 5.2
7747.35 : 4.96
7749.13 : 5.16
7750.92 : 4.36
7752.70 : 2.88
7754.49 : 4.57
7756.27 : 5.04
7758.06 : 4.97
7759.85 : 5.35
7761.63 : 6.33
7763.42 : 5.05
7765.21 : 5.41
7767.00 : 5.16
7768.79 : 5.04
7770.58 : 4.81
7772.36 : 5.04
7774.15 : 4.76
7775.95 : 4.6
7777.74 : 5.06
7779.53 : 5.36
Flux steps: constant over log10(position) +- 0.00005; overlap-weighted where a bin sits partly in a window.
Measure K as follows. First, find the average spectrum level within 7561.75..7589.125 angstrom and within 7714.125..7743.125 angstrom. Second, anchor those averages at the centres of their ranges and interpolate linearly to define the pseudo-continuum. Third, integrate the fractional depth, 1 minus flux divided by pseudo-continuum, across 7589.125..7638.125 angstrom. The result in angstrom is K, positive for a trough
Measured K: -1.3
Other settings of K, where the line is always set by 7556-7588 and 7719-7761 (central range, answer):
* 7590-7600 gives -0.3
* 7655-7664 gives -0.2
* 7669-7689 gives 0.9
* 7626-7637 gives -0.4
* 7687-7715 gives -0.8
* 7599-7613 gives 0.1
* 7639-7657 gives -0.6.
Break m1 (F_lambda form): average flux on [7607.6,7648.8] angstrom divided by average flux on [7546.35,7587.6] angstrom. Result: 1.05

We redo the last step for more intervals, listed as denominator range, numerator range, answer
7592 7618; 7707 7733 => 1.01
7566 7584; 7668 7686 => 0.95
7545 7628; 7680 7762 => 0.99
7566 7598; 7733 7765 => 0.99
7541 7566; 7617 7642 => 1.02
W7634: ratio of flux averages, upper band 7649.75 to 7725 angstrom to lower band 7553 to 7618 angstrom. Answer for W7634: 1.0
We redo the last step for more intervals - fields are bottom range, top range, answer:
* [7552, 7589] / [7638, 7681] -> 1.01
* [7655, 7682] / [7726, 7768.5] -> 1.02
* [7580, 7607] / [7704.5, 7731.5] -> 1.04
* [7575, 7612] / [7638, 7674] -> 1.02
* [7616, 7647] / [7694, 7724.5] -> 0.99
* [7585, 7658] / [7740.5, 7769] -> 0.97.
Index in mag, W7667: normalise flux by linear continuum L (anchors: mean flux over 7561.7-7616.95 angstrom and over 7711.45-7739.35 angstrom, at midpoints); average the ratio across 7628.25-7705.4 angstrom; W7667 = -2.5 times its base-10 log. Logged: 0.01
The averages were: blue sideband 5.13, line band 5.13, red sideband 5.23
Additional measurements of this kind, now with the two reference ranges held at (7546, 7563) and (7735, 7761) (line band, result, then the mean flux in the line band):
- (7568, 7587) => 0.02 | 5.05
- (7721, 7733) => -0.08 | 5.35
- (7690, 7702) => -0.06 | 5.32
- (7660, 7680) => 0.00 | 5.06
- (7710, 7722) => -0.03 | 5.14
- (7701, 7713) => -0.03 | 5.17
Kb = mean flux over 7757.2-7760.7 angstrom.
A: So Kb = 5.15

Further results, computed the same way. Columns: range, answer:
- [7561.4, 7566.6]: 5.02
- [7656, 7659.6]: 4.99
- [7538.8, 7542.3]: 4.94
